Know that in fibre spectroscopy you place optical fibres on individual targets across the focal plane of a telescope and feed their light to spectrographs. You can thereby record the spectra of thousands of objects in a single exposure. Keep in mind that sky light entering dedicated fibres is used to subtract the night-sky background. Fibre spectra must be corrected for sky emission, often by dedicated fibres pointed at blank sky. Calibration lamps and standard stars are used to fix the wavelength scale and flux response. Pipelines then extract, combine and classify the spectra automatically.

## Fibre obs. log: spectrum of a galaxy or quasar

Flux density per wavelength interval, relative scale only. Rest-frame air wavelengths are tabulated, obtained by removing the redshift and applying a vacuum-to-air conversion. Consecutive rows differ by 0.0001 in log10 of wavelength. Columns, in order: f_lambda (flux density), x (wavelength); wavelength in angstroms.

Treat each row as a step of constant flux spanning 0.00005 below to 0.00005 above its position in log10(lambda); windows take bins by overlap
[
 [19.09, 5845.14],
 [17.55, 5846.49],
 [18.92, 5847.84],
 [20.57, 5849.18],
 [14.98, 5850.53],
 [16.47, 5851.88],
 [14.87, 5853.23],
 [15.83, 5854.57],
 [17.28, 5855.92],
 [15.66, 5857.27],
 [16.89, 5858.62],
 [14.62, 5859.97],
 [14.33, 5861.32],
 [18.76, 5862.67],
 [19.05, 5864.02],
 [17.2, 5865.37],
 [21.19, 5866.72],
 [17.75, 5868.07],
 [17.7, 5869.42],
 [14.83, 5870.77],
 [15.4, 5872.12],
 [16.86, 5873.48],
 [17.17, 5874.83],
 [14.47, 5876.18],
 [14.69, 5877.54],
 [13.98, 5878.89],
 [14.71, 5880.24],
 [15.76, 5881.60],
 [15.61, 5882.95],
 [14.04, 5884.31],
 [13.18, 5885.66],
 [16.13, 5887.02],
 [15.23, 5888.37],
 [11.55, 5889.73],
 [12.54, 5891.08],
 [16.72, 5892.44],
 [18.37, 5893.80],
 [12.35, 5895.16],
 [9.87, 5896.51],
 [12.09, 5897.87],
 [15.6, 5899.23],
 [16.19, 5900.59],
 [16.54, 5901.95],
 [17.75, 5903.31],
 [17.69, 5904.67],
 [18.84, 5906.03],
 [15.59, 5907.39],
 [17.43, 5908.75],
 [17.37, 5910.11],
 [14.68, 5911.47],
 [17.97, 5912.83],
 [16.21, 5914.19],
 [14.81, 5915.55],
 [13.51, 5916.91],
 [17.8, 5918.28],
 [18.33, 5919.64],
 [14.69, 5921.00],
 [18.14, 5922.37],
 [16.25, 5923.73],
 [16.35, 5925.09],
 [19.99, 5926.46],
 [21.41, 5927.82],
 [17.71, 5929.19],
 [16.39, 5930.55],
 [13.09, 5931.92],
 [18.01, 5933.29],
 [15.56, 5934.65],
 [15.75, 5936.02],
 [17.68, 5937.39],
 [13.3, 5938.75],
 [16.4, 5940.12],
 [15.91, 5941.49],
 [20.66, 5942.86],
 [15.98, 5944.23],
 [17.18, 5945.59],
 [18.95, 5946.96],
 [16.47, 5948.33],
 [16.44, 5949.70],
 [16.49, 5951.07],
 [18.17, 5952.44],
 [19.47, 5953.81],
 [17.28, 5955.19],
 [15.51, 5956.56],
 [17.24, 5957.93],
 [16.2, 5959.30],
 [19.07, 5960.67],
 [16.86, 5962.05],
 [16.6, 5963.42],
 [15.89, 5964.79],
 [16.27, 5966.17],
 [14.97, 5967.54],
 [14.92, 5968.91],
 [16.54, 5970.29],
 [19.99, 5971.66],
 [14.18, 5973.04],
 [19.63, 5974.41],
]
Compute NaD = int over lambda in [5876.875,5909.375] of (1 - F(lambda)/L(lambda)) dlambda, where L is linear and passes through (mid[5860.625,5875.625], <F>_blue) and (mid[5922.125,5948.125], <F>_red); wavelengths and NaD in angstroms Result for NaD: 4.0 angstroms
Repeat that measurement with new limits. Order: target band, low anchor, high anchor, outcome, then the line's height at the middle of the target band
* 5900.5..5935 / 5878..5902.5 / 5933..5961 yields -2.65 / 15.7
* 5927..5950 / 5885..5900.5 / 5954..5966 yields -1.32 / 16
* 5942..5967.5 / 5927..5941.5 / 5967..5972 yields -1.12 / 16.5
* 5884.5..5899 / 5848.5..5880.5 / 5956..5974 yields 2.32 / 16.5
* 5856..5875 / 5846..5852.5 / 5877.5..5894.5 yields -0.64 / 16.4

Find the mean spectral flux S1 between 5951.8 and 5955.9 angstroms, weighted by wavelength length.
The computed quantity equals 18.3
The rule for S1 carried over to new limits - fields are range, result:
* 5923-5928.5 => 18.5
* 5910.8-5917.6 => 15.4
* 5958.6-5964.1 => 17.2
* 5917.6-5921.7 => 16.9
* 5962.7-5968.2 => 16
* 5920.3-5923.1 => 16.4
